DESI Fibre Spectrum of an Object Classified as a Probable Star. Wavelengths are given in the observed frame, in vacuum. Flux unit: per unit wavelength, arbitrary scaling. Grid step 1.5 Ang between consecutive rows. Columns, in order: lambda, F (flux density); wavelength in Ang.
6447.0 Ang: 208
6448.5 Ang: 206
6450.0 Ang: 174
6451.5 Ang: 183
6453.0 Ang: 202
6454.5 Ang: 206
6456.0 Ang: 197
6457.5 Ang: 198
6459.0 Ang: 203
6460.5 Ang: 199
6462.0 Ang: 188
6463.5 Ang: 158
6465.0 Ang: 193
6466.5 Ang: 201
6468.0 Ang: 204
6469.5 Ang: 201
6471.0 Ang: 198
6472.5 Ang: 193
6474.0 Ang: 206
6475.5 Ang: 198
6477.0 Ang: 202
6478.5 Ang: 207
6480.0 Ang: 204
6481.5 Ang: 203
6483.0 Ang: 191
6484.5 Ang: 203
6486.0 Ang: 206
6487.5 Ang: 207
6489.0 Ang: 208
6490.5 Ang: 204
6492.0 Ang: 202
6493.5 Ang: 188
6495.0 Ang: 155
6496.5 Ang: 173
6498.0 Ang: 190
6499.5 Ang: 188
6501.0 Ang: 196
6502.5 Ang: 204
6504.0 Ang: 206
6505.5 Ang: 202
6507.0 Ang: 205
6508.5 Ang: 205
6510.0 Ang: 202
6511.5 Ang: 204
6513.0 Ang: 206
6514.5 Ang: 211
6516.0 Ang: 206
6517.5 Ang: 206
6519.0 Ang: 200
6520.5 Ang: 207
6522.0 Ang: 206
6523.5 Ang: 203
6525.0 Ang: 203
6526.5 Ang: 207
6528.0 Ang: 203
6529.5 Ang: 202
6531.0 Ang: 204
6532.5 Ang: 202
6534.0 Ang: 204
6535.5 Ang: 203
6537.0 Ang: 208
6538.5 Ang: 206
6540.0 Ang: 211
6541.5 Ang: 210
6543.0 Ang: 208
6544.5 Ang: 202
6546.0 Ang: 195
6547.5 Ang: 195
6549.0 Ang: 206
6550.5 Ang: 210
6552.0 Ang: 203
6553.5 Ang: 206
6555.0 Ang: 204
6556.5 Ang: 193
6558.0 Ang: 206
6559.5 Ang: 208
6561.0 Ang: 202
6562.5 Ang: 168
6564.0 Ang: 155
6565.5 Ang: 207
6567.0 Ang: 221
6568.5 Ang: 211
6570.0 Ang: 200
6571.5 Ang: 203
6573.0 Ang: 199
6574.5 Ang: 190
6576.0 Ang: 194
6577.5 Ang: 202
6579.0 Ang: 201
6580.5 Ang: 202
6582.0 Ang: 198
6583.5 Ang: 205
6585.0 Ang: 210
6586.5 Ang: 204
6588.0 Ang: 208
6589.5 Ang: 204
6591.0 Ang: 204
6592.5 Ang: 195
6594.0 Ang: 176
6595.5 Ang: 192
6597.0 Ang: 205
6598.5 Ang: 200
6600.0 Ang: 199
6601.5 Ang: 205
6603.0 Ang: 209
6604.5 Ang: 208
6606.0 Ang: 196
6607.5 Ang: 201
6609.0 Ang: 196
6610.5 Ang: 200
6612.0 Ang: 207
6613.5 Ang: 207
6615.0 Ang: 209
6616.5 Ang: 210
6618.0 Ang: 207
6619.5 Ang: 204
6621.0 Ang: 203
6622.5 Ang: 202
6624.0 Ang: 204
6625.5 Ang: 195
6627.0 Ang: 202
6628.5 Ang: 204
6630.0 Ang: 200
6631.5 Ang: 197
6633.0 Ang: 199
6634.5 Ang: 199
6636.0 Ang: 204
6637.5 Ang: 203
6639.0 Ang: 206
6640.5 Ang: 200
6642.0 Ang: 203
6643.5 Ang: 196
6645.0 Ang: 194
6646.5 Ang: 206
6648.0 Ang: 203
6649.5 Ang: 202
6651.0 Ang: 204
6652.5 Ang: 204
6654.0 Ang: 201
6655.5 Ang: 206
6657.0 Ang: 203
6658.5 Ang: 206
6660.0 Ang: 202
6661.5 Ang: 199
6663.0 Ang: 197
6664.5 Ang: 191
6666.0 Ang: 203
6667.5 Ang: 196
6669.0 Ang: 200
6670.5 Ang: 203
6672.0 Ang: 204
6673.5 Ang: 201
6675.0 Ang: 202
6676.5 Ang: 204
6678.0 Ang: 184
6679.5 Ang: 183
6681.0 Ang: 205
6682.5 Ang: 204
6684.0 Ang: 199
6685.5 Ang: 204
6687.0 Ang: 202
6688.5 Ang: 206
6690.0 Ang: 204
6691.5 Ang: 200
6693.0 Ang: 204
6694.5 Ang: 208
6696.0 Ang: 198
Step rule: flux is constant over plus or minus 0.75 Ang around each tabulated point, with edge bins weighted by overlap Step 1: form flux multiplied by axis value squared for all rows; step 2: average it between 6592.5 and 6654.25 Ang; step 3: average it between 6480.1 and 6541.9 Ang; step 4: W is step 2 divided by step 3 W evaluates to 1.0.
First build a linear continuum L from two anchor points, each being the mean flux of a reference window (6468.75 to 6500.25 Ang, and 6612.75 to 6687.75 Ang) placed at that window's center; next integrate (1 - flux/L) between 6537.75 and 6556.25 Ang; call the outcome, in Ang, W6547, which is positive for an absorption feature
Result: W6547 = -0.6 Ang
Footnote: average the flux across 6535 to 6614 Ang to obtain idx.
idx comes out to 201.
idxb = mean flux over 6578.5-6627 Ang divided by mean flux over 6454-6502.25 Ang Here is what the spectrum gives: 1.03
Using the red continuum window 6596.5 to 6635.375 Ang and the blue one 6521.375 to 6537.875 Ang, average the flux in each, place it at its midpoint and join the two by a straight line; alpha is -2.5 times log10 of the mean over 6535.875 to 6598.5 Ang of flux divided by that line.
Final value 0.01 mag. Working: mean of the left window 204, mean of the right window 203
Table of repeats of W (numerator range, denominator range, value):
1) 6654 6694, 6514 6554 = 1.02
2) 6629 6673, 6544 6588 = 1.03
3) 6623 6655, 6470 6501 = 1.07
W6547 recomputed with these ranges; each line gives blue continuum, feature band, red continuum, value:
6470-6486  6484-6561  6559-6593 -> -0.61 Ang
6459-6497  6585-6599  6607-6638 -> 0.13 Ang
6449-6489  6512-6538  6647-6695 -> -0.84 Ang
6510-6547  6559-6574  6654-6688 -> 0.47 Ang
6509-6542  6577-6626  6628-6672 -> 0.14 Ang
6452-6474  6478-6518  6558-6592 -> -0.41 Ang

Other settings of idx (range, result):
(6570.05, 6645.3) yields 201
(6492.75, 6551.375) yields 201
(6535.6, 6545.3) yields 207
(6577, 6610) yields 201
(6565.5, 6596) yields 201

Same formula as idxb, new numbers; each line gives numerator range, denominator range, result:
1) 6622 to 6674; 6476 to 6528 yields 1.00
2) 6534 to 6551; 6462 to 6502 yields 1.05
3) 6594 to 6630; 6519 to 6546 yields 0.99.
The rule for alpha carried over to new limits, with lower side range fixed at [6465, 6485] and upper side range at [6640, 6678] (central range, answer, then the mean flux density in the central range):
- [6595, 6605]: -0.01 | 203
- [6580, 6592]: -0.02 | 204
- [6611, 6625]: -0.03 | 206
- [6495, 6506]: 0.05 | 191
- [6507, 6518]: -0.03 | 206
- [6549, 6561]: -0.02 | 204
